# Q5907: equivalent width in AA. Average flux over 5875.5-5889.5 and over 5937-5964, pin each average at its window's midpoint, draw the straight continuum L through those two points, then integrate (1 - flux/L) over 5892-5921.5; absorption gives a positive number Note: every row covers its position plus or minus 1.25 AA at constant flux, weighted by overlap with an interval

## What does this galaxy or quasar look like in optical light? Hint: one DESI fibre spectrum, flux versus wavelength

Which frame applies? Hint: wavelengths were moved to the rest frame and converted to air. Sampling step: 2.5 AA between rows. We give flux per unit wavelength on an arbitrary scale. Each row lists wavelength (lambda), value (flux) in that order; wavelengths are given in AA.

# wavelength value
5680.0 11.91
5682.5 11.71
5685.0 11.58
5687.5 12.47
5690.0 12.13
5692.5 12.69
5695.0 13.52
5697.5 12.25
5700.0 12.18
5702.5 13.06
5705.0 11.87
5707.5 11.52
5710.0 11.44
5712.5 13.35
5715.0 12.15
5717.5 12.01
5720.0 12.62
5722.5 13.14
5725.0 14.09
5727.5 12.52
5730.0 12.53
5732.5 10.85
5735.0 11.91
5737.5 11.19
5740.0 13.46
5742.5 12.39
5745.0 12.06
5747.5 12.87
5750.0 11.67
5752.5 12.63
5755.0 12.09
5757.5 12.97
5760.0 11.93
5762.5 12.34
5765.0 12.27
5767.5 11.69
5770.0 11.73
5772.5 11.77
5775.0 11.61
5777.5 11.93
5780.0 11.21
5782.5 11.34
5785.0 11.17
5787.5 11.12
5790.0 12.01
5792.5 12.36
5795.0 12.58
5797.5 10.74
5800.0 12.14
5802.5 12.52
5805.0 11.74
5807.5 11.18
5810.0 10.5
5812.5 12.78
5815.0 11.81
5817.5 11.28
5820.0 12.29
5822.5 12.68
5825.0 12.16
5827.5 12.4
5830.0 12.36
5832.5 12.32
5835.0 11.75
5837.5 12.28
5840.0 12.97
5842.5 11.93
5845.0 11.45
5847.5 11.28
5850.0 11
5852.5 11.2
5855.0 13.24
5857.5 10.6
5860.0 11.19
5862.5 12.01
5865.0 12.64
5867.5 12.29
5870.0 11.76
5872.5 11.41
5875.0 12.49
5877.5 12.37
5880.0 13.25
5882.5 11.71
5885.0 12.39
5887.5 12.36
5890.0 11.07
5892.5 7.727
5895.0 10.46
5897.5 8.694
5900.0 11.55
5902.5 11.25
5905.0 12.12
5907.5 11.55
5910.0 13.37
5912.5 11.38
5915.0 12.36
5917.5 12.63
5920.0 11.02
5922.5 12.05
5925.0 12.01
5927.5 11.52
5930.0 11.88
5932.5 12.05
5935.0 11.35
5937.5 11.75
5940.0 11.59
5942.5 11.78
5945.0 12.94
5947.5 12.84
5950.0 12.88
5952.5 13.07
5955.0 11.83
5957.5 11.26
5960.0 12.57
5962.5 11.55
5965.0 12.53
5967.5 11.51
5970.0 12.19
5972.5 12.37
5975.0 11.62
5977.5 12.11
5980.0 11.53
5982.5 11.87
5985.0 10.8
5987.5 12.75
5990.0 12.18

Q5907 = 2.5 AA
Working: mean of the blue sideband 12.3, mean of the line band 11.3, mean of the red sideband 12.2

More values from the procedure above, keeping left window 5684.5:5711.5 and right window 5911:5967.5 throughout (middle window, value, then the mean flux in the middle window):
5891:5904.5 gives 2.2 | 10.1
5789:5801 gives 0.2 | 12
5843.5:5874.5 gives 1.1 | 11.7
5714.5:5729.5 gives -0.6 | 12.8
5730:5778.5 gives 0.5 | 12.1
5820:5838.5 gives -0.2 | 12.3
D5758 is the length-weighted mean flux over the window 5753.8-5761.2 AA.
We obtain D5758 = 12.3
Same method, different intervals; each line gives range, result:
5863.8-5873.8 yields 12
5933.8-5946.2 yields 11.9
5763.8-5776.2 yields 11.8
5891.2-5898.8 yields 8.99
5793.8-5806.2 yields 11.9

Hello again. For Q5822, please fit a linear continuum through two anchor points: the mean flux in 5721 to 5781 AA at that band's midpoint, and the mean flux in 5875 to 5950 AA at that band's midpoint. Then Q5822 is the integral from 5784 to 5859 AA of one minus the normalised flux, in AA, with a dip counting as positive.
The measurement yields 0.8 AA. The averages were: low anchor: 12.2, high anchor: 11.7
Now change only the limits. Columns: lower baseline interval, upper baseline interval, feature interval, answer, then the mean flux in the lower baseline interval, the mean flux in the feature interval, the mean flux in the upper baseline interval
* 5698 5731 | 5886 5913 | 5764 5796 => 0.6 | 12.5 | 11.7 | 11.1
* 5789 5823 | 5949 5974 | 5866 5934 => 2.2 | 11.9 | 11.7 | 12.2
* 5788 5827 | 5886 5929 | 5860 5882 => -1.2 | 11.9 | 12.2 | 11.4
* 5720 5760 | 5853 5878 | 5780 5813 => 1.5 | 12.4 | 11.7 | 12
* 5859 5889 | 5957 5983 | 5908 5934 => 0.1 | 12.2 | 12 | 11.9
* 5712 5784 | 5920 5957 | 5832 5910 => 3.0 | 12.2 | 11.6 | 12.1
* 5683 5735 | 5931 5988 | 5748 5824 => 2.4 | 12.4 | 11.9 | 12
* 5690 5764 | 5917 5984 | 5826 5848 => 0.2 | 12.4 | 12.1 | 12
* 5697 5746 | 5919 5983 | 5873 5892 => 0.1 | 12.3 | 12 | 12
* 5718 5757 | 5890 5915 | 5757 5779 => 0.3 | 12.4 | 12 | 11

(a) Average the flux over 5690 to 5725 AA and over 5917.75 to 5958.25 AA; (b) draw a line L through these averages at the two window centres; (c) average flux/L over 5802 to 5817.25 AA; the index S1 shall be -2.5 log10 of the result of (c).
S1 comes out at 0.05 mag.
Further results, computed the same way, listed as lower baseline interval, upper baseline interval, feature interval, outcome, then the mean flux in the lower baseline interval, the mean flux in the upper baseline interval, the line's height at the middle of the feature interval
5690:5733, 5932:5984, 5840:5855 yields 0.053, 12.5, 12.1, 12.2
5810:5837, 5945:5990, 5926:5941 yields 0.037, 12.1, 12.1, 12.1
